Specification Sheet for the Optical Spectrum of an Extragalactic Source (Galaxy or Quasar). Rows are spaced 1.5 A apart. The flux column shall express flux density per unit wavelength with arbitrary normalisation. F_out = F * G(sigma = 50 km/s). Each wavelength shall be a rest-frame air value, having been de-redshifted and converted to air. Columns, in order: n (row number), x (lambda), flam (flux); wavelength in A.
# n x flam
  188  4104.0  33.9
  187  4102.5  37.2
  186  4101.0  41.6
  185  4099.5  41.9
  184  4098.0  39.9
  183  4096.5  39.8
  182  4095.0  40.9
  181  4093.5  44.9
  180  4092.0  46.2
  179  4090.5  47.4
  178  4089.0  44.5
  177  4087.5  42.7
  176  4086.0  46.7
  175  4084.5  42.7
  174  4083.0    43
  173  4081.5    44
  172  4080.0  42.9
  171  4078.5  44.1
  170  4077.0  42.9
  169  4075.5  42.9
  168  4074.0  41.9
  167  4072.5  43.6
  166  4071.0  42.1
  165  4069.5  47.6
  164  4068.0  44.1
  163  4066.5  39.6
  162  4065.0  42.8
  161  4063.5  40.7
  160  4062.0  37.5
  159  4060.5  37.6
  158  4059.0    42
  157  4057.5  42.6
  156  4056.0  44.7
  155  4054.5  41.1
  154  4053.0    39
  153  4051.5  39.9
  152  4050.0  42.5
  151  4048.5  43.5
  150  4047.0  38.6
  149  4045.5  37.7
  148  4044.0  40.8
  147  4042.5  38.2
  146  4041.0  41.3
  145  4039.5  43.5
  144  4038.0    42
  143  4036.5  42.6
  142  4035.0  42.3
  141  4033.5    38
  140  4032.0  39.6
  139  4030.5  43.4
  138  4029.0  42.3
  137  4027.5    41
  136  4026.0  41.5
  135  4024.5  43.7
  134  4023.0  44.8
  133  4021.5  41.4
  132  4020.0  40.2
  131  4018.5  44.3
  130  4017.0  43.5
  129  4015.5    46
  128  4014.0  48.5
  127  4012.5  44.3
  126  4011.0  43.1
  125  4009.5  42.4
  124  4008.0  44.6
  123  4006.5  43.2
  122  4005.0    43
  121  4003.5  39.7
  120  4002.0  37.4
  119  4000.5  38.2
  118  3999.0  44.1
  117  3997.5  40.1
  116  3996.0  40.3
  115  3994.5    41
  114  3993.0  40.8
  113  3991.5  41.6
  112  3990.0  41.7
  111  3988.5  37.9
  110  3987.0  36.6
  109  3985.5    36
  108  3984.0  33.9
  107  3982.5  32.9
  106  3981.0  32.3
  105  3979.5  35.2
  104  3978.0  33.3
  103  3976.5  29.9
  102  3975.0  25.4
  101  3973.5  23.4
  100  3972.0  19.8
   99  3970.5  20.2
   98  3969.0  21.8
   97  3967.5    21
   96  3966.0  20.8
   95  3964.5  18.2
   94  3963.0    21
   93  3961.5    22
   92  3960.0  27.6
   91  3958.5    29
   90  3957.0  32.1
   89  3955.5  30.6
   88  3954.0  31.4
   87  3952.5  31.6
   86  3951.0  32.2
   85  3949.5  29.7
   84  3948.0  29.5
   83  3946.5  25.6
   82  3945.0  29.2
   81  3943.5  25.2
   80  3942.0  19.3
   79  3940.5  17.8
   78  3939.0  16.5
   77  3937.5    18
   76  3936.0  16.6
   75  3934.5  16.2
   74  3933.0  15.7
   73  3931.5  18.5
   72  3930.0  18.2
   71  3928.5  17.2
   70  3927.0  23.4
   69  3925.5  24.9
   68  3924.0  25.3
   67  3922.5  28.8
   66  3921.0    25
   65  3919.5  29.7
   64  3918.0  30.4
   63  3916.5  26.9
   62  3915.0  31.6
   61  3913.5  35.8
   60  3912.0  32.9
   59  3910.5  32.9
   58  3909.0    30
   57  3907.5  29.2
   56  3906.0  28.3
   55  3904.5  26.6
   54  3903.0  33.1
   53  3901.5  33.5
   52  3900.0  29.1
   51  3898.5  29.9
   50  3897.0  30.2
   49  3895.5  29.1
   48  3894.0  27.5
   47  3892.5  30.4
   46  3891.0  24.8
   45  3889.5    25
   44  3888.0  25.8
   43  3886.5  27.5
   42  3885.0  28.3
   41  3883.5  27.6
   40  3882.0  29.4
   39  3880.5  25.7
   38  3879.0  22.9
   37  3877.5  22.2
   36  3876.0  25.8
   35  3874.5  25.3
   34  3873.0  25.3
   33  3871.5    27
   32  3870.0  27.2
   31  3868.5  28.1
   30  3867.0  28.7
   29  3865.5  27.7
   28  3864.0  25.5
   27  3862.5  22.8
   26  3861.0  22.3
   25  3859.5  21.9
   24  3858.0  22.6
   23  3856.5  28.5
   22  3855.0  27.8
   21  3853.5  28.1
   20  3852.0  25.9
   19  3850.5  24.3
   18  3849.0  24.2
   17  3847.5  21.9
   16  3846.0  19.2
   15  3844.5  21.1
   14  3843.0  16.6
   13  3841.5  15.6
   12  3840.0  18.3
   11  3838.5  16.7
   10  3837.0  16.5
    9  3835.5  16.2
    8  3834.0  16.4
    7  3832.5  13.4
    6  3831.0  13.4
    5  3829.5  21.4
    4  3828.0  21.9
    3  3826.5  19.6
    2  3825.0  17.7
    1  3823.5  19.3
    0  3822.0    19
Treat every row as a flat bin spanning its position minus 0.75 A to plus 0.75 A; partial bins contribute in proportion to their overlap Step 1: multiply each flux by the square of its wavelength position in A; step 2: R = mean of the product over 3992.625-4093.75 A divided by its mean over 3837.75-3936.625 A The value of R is 1.8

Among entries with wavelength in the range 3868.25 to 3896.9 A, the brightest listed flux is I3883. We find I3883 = 30.4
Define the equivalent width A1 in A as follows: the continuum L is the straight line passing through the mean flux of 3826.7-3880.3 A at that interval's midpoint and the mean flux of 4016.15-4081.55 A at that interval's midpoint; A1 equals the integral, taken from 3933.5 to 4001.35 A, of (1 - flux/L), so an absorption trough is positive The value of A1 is 10.0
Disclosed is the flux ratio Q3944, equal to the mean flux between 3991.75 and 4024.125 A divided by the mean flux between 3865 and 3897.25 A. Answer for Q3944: 1.58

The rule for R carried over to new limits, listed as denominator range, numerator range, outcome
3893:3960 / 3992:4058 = 1.65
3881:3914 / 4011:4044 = 1.55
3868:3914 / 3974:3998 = 1.34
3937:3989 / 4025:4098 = 1.63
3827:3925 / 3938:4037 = 1.44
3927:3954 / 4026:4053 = 1.91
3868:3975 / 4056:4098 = 1.79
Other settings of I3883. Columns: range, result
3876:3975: 35.8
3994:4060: 48.5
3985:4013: 44.6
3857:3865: 25.5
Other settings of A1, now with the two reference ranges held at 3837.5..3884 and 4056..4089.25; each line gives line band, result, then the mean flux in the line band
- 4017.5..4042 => -1.9 A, 42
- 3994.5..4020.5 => -3.9 A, 42.5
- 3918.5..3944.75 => 7.8 A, 21.2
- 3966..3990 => 3.5 A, 29.4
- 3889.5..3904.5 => -1.2 A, 29.3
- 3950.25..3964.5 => 1.9 A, 28.1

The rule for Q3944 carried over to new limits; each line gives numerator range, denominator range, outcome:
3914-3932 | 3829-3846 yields 1.49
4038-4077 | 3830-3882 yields 1.84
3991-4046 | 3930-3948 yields 2.07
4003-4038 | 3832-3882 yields 1.87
